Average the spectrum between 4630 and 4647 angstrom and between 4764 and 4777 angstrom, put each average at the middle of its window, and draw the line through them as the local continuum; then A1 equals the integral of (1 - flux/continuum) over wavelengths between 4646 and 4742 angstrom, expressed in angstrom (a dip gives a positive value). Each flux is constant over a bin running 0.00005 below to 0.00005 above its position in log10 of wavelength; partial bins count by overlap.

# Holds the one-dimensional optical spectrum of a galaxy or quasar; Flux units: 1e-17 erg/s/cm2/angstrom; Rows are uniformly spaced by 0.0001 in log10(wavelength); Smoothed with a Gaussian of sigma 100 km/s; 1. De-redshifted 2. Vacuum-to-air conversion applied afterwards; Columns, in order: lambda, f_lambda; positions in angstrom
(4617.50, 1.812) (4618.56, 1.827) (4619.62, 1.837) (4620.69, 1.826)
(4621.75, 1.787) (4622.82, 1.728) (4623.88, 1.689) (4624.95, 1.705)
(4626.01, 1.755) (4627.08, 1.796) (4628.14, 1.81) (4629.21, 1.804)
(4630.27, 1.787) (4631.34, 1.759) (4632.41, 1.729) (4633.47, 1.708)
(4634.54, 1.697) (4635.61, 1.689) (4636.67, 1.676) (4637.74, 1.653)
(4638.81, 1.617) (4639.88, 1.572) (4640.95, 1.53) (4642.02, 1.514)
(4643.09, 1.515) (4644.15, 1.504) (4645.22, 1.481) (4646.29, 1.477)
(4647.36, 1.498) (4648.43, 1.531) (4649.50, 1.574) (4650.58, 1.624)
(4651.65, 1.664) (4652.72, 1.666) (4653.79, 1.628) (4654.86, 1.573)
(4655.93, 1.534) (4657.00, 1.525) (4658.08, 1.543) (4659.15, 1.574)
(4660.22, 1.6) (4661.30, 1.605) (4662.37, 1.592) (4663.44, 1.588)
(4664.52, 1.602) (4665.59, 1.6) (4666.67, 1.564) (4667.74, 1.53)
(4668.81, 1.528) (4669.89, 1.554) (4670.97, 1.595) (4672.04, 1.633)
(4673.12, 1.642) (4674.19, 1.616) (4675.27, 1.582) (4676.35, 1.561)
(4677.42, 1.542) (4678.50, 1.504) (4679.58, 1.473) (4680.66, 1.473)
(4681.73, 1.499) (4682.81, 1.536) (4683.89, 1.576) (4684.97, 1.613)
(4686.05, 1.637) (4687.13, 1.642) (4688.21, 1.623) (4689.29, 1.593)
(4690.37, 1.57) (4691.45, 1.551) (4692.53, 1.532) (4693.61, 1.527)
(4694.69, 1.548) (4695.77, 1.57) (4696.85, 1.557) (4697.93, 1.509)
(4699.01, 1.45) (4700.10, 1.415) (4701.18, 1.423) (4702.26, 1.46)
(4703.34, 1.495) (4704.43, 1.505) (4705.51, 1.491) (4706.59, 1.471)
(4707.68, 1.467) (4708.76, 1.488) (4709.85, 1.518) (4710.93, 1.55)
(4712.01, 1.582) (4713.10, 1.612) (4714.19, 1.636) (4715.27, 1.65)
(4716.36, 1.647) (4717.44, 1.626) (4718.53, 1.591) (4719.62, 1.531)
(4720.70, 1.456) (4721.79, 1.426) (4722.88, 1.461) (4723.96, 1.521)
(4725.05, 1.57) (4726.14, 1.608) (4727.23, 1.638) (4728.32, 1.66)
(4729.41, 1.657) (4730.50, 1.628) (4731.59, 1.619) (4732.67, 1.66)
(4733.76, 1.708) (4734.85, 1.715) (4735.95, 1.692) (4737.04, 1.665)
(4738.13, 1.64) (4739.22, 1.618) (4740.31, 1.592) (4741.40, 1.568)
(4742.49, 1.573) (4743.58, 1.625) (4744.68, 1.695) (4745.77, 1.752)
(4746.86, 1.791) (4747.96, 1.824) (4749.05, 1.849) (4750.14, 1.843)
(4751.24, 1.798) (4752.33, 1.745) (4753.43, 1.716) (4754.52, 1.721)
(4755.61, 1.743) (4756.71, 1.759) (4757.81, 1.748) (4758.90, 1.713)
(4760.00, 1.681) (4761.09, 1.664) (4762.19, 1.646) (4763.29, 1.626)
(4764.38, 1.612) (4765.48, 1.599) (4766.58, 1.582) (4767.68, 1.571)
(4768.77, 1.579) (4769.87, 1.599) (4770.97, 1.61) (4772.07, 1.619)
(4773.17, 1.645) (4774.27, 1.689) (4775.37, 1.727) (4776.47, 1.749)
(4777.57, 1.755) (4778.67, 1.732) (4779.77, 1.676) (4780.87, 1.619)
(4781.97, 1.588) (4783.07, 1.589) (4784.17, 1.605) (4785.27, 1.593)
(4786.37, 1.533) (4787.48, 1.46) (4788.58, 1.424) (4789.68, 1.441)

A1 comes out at 3.1 angstrom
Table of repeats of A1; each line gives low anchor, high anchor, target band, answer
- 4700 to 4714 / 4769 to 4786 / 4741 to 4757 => -1.4 angstrom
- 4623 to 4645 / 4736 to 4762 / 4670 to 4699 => 2.2 angstrom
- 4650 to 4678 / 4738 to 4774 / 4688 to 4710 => 1.5 angstrom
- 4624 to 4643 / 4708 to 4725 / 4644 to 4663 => 1.0 angstrom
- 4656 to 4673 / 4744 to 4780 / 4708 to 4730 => 1.0 angstrom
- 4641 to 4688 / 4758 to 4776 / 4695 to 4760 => -0.2 angstrom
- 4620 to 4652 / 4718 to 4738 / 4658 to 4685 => 1.1 angstrom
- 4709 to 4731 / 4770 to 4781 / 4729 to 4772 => -1.1 angstrom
